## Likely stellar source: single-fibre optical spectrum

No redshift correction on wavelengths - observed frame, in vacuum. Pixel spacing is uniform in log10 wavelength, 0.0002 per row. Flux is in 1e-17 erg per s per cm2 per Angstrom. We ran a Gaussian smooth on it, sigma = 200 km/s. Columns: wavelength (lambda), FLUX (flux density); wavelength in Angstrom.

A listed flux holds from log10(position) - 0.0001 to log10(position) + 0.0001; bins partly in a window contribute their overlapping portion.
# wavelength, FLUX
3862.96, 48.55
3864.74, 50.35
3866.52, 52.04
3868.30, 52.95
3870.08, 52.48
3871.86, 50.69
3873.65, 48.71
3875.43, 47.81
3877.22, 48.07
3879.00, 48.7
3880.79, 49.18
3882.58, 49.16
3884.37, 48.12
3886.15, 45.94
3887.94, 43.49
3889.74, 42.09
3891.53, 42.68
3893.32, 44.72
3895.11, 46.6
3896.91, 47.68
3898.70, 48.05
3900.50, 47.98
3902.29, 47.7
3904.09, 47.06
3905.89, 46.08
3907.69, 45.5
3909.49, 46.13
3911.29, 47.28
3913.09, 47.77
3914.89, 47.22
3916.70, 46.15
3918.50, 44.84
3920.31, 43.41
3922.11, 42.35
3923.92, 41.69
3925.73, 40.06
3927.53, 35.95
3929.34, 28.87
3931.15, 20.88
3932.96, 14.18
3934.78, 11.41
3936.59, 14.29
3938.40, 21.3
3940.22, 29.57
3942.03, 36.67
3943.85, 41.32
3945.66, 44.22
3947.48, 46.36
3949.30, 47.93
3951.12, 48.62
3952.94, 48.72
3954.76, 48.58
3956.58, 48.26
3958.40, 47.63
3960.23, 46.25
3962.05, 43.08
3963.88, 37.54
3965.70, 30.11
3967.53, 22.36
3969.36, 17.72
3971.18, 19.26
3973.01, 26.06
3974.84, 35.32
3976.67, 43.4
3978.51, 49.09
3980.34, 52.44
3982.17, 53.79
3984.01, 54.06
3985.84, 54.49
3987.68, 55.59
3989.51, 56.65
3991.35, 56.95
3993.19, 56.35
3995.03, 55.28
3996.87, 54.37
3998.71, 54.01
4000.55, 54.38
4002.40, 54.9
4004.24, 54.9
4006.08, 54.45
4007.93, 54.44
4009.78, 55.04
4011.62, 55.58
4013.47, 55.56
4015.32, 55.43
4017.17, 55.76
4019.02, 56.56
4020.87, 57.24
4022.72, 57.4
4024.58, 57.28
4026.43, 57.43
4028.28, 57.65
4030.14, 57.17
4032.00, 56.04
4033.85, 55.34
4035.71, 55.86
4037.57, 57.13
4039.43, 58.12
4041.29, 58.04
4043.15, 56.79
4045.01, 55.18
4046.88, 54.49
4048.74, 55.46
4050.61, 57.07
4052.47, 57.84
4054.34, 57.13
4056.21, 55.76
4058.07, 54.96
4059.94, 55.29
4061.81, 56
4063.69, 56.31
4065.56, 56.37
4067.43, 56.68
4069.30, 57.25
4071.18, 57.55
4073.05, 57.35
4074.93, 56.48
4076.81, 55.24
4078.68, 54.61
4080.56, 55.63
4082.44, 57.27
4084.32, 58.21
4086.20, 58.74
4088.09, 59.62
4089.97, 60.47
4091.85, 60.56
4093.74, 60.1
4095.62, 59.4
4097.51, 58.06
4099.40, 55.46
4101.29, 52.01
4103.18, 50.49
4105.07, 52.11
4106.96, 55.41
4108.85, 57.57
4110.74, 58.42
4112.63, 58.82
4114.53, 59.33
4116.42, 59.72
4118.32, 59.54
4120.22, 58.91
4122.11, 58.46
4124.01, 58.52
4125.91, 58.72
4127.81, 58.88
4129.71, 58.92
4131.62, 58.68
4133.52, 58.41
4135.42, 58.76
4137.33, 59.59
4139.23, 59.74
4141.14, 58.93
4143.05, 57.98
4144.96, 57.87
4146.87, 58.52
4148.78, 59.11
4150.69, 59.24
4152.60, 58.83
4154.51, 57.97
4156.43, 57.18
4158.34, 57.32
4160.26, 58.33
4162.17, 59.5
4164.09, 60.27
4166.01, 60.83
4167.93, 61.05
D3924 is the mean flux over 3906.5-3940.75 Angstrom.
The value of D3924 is 35.3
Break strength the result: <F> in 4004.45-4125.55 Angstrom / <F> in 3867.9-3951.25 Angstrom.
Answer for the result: 1.35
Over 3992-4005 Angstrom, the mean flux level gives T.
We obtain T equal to 54.9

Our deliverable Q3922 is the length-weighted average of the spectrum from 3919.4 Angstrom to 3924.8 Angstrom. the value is 42.5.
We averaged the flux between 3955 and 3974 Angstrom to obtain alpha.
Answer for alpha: 34.3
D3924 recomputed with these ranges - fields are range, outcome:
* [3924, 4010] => 42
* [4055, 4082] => 56.1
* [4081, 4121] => 57.6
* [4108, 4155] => 58.8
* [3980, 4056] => 55.9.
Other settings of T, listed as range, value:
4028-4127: 57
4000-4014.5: 54.9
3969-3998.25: 47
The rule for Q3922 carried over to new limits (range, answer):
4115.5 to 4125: 59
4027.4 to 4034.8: 56.5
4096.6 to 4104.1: 54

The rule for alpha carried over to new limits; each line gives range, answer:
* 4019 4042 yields 57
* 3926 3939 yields 21.9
